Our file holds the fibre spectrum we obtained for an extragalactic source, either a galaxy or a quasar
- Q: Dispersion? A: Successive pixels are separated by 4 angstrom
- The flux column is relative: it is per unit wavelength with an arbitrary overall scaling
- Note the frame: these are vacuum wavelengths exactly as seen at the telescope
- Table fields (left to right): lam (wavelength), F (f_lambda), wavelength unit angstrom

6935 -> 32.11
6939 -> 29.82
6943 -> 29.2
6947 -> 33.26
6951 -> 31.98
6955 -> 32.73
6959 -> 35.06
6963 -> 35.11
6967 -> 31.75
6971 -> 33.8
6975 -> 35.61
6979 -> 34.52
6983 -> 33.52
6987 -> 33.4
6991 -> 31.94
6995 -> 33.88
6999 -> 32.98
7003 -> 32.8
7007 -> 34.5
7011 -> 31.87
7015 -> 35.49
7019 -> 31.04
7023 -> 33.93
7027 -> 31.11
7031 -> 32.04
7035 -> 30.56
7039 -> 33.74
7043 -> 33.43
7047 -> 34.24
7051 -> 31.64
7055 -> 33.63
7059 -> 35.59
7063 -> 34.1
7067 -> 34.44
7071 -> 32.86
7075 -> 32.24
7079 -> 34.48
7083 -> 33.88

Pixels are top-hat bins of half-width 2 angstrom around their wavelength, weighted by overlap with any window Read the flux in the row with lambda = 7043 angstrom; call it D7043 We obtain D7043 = 33.43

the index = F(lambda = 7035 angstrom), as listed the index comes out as 30.56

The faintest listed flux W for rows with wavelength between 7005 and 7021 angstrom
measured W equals 31.04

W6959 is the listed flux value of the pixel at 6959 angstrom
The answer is 35.06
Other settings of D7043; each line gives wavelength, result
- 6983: 33.52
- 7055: 33.63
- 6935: 32.11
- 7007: 34.5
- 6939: 29.82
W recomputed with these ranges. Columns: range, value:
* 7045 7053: 31.64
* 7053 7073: 32.86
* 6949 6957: 31.98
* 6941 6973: 29.2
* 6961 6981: 31.75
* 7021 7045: 30.56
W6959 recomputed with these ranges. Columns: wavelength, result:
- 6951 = 31.98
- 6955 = 32.73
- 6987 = 33.4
